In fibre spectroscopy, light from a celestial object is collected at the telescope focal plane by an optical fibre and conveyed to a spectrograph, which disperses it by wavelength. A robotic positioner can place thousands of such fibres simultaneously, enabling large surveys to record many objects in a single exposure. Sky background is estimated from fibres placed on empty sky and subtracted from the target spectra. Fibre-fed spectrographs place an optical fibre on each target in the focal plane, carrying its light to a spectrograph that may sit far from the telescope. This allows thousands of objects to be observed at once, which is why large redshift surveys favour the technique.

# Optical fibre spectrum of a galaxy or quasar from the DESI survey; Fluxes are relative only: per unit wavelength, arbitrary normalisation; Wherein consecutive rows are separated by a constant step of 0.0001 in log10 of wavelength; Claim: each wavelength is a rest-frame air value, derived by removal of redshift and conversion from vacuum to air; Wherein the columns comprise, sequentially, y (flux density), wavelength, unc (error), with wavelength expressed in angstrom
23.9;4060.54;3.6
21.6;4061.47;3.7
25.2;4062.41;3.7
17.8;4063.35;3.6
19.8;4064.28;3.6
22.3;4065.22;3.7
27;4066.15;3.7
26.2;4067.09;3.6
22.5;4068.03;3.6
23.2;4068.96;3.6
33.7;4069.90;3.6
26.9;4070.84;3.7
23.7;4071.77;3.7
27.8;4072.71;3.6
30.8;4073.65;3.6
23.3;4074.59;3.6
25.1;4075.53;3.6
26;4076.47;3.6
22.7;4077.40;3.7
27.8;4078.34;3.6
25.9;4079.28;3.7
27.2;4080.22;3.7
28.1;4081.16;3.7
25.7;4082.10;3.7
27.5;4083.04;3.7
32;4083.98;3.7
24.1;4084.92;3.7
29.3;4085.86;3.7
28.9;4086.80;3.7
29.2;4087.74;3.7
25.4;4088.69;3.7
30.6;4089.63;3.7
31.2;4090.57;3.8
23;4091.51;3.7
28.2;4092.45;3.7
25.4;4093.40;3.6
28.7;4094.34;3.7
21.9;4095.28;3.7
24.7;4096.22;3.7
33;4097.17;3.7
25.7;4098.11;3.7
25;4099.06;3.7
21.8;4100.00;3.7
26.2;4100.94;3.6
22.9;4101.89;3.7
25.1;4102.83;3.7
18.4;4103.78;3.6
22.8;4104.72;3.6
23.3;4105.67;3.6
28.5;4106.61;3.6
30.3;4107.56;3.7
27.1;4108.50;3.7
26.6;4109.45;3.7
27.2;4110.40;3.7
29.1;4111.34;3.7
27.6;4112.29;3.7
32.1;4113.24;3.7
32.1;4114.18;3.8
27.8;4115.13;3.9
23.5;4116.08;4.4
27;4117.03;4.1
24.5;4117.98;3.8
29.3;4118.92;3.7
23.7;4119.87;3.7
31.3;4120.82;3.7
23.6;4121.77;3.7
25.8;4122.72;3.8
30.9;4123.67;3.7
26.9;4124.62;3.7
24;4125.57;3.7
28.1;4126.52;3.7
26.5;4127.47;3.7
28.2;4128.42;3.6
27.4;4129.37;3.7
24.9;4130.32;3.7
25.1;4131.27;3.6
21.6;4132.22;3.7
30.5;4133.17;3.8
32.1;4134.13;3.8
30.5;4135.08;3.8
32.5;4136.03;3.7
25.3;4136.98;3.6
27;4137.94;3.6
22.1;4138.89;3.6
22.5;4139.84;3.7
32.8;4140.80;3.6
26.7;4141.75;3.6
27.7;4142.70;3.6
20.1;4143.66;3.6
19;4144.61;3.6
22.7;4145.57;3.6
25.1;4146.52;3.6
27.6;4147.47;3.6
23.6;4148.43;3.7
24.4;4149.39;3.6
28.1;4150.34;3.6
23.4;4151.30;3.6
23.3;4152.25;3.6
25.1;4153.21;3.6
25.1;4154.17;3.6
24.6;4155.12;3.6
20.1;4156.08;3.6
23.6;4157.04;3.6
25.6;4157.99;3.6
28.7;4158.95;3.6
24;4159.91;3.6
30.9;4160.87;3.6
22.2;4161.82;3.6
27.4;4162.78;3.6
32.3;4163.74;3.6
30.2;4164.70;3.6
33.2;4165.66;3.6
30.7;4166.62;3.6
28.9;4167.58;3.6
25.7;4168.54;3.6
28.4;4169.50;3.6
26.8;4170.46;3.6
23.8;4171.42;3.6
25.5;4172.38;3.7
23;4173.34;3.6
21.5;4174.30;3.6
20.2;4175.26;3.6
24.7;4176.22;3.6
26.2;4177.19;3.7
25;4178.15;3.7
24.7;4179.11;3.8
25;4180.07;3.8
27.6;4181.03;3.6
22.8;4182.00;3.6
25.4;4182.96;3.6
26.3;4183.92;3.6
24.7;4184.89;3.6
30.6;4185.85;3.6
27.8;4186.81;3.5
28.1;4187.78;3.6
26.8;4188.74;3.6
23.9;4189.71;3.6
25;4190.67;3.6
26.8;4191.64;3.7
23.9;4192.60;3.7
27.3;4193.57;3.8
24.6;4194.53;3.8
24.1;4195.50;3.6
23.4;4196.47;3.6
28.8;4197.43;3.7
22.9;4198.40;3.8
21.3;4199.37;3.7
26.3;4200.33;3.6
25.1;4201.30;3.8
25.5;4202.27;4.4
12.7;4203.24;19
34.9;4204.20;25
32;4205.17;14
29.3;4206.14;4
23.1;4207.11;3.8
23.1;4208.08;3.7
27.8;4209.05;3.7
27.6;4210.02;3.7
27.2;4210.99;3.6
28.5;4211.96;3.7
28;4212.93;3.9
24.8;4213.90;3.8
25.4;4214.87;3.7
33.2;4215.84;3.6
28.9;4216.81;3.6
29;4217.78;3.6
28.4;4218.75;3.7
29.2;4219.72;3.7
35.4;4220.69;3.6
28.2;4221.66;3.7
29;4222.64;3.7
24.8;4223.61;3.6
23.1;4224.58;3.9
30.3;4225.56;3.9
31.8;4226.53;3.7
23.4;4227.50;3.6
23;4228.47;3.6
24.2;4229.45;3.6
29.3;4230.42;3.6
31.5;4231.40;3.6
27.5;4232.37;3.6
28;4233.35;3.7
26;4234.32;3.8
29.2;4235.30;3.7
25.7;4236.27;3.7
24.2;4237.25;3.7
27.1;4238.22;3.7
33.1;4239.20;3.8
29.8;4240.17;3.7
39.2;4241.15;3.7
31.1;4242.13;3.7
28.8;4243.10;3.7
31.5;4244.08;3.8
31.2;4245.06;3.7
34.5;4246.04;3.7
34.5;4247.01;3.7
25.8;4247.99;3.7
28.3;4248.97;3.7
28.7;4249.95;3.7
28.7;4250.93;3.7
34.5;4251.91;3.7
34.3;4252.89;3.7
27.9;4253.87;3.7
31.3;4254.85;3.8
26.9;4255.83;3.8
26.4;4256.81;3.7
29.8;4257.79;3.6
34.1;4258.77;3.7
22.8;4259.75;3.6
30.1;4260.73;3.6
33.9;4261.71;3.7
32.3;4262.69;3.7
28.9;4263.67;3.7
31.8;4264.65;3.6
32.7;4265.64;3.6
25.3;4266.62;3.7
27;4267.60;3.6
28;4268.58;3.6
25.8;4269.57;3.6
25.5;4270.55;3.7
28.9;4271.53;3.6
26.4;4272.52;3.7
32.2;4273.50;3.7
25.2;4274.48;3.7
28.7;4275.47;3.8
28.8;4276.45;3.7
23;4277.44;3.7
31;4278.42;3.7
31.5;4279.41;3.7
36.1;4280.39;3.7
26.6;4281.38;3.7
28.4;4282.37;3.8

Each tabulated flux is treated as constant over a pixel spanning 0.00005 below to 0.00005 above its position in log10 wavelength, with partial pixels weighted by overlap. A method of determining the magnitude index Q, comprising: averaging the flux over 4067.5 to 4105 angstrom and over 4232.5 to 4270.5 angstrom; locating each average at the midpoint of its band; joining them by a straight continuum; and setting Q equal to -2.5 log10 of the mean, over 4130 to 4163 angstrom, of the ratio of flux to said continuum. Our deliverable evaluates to 0.08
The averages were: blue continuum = 26.3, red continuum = 29.6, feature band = 25.6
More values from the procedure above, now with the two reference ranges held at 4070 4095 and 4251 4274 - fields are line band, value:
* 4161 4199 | 0.091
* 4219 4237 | 0.049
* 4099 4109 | 0.115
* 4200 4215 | 0.094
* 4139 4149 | 0.135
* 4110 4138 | 0.005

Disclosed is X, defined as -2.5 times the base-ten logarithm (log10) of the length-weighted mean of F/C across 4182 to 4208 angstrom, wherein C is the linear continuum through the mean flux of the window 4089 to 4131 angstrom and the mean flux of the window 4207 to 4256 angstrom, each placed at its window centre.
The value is 0.10 mag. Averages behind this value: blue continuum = 26.6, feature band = 25.7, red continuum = 28.8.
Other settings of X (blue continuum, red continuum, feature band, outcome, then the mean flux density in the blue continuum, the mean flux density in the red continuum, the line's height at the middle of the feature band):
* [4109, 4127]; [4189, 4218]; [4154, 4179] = 0.025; 27.4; 26.1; 26.7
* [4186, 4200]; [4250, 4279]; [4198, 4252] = -0.040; 25.5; 29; 27.1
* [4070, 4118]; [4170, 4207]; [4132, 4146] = -0.009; 26.7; 25.4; 26.1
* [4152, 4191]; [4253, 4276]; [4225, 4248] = -0.047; 26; 28.9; 28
